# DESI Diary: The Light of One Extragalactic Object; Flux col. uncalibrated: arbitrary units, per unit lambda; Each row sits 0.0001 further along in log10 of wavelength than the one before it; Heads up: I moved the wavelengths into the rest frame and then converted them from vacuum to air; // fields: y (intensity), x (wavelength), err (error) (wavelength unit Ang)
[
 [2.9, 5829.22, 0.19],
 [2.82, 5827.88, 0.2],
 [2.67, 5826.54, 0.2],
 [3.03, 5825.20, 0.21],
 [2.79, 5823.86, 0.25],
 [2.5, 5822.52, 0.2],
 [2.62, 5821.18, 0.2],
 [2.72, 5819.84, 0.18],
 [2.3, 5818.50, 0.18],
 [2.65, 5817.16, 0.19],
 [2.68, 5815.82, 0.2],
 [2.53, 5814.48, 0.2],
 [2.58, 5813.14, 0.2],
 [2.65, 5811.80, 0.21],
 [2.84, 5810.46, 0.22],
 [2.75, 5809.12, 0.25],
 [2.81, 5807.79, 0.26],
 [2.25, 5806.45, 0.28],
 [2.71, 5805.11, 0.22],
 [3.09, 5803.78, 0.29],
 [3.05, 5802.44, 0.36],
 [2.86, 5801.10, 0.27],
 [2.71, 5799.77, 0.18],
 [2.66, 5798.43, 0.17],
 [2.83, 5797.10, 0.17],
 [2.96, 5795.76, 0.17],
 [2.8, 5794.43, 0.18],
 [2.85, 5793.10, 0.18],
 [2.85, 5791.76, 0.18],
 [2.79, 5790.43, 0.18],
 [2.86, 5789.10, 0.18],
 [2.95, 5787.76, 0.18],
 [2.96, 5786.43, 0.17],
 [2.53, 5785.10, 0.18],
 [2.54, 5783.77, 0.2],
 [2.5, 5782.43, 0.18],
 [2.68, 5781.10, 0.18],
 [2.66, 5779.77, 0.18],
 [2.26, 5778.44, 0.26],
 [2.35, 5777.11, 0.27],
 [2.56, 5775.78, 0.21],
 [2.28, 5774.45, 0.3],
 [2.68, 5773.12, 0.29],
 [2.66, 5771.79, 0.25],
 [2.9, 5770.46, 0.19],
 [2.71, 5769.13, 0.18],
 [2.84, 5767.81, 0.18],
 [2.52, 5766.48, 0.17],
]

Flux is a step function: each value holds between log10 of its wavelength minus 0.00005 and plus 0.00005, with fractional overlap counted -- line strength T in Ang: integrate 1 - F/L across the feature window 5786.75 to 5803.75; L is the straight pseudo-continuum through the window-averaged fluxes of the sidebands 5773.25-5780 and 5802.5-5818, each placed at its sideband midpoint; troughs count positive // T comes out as -1.9 Ang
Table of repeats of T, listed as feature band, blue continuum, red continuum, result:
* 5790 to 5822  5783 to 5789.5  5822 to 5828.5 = 0.4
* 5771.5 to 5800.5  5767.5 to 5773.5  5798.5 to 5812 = 0.9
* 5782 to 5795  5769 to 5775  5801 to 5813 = -0.3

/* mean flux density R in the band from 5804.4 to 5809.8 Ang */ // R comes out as 2.64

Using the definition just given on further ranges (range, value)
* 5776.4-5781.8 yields 2.49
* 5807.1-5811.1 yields 2.8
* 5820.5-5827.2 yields 2.72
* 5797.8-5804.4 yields 2.87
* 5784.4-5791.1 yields 2.82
